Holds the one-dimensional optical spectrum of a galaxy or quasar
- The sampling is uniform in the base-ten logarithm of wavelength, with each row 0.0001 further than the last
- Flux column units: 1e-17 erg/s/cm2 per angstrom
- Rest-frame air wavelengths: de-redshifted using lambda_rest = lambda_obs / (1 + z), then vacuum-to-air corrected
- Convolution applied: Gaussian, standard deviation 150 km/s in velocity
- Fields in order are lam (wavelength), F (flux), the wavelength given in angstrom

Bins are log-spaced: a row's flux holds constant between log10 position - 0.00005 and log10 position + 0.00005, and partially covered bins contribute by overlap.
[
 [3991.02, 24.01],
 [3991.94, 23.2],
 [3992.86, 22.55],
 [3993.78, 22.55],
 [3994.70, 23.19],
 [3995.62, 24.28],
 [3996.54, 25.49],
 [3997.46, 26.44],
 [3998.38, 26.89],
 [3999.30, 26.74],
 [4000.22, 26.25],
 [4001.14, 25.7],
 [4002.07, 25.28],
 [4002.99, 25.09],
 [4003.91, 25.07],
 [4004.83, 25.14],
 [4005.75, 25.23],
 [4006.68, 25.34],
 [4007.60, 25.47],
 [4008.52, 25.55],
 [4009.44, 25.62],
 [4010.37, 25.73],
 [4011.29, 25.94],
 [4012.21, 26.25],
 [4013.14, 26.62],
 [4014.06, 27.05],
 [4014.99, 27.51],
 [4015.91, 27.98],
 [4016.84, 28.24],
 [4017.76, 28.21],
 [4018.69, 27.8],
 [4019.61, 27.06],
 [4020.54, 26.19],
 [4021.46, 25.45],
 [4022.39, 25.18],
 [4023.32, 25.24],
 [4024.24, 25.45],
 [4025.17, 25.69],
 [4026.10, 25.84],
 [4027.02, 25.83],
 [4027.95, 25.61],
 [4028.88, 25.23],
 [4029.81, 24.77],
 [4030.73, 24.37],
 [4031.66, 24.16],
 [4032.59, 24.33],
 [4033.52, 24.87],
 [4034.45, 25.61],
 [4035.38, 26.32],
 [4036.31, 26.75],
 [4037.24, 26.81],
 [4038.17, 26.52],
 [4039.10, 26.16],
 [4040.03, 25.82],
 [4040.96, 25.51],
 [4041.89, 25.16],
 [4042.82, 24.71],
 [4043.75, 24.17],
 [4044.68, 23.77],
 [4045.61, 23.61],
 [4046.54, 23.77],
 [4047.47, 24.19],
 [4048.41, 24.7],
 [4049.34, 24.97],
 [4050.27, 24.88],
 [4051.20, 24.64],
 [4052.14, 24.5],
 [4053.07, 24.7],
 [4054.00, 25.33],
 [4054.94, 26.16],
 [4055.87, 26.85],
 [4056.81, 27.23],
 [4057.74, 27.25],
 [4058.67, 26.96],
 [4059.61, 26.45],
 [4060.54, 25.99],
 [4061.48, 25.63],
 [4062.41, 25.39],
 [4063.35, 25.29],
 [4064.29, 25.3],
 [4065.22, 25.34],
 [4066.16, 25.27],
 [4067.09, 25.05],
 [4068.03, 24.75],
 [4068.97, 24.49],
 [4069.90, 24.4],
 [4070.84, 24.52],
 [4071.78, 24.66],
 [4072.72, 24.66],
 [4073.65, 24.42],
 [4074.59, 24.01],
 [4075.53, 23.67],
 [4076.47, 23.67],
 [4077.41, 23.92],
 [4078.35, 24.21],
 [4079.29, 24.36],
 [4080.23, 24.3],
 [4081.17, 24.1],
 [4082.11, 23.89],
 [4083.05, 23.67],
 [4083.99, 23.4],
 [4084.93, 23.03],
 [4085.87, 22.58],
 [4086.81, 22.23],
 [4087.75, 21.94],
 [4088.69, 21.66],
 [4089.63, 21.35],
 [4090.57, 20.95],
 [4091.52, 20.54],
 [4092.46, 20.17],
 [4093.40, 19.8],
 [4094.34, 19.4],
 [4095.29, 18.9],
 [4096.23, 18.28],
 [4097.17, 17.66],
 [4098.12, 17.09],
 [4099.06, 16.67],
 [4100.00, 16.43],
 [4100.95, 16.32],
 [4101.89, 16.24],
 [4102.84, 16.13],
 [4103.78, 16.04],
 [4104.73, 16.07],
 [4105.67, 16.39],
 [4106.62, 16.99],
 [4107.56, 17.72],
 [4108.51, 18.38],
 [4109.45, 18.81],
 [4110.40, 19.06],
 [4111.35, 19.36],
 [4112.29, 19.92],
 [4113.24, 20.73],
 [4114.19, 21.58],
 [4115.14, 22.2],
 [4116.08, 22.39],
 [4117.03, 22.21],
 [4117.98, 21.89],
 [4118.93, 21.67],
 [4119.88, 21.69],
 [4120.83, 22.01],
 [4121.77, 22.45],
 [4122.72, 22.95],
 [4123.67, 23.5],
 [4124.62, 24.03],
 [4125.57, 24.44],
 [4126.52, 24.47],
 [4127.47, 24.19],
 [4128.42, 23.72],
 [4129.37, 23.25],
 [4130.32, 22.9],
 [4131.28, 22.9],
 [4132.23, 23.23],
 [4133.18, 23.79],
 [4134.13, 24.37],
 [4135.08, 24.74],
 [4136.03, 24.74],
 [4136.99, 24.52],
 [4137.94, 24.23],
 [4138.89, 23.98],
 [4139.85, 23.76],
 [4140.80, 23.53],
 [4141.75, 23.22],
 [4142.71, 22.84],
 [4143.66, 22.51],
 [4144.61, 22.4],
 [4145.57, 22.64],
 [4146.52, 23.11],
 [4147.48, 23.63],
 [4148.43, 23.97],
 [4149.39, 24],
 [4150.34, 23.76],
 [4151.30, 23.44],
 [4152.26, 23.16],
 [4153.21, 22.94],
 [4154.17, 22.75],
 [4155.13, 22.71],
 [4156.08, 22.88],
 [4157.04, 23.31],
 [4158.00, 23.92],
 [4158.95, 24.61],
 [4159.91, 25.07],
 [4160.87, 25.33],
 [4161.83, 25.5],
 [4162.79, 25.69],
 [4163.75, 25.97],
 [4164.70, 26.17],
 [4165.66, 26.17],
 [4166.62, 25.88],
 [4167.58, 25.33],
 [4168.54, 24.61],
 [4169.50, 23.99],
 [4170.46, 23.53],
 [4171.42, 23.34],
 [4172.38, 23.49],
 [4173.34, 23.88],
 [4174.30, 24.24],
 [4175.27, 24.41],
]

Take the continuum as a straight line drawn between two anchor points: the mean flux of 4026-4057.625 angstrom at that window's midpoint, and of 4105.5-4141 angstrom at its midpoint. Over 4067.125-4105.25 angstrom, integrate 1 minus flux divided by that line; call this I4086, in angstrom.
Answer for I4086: 3.6 angstrom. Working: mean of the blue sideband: 25.2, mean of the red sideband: 22.2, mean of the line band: 21.4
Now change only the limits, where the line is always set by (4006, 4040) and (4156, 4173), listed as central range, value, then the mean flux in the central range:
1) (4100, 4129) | 5.5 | 20.4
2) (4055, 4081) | 0.5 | 25.1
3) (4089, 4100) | 2.7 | 19.1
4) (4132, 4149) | 0.9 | 23.6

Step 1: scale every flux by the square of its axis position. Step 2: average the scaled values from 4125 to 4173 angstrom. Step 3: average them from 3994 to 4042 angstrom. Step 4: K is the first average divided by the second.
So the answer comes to 0.99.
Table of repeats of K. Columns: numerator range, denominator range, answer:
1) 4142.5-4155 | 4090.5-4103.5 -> 1.31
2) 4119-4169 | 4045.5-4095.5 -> 1.03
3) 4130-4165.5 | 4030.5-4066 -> 0.99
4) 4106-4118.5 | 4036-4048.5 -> 0.83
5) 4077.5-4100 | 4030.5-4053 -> 0.87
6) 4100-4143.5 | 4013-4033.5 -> 0.87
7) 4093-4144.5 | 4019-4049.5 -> 0.87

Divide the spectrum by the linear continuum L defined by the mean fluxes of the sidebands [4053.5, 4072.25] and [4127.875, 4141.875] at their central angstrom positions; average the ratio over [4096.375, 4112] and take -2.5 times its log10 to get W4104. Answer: 0.38 mag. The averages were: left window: 25.6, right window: 23.8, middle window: 17.3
